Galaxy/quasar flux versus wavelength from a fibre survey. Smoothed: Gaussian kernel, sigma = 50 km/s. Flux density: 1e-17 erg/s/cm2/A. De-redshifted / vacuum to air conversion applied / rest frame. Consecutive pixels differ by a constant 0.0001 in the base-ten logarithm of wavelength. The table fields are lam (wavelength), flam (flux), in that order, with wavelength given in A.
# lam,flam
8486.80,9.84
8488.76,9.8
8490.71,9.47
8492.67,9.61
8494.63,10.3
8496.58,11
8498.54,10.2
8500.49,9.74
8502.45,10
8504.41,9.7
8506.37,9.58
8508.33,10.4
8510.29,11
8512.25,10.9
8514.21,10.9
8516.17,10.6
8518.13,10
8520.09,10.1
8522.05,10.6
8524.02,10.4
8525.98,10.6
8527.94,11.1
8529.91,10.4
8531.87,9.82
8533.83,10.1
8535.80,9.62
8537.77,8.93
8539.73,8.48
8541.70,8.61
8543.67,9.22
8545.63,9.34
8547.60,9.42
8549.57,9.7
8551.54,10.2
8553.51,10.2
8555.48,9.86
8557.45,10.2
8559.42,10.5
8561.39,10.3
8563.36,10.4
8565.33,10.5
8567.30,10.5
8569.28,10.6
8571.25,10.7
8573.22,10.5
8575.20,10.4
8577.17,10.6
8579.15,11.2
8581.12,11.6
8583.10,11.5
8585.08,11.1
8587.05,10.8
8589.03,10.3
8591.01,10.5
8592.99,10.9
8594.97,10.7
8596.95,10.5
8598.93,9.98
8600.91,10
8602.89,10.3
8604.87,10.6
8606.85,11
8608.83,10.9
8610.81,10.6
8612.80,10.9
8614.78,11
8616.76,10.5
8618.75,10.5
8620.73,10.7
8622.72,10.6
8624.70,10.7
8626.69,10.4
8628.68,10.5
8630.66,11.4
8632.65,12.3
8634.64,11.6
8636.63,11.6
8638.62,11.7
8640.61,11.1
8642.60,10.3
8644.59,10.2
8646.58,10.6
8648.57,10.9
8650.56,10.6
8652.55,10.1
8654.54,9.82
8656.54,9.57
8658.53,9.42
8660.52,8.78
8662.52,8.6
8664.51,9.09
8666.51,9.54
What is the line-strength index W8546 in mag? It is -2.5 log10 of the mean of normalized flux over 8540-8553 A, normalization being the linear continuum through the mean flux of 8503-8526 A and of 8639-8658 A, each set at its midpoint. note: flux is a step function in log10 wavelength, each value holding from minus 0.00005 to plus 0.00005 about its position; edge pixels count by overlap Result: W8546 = 0.109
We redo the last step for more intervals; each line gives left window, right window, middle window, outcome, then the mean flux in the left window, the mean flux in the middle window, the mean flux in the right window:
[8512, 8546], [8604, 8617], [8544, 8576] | 0.01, 9.98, 10.2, 10.8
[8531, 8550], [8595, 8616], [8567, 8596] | -0.07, 9.31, 10.8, 10.6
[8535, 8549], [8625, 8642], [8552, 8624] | -0.05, 9.1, 10.6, 11.3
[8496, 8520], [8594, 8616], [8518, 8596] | 0.02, 10.3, 10.3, 10.6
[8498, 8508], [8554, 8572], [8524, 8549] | 0.05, 9.86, 9.67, 10.4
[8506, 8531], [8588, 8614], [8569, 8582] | -0.03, 10.5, 10.8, 10.6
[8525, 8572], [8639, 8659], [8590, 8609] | -0.04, 9.97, 10.5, 10.3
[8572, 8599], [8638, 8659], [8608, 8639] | -0.04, 10.8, 11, 10.4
